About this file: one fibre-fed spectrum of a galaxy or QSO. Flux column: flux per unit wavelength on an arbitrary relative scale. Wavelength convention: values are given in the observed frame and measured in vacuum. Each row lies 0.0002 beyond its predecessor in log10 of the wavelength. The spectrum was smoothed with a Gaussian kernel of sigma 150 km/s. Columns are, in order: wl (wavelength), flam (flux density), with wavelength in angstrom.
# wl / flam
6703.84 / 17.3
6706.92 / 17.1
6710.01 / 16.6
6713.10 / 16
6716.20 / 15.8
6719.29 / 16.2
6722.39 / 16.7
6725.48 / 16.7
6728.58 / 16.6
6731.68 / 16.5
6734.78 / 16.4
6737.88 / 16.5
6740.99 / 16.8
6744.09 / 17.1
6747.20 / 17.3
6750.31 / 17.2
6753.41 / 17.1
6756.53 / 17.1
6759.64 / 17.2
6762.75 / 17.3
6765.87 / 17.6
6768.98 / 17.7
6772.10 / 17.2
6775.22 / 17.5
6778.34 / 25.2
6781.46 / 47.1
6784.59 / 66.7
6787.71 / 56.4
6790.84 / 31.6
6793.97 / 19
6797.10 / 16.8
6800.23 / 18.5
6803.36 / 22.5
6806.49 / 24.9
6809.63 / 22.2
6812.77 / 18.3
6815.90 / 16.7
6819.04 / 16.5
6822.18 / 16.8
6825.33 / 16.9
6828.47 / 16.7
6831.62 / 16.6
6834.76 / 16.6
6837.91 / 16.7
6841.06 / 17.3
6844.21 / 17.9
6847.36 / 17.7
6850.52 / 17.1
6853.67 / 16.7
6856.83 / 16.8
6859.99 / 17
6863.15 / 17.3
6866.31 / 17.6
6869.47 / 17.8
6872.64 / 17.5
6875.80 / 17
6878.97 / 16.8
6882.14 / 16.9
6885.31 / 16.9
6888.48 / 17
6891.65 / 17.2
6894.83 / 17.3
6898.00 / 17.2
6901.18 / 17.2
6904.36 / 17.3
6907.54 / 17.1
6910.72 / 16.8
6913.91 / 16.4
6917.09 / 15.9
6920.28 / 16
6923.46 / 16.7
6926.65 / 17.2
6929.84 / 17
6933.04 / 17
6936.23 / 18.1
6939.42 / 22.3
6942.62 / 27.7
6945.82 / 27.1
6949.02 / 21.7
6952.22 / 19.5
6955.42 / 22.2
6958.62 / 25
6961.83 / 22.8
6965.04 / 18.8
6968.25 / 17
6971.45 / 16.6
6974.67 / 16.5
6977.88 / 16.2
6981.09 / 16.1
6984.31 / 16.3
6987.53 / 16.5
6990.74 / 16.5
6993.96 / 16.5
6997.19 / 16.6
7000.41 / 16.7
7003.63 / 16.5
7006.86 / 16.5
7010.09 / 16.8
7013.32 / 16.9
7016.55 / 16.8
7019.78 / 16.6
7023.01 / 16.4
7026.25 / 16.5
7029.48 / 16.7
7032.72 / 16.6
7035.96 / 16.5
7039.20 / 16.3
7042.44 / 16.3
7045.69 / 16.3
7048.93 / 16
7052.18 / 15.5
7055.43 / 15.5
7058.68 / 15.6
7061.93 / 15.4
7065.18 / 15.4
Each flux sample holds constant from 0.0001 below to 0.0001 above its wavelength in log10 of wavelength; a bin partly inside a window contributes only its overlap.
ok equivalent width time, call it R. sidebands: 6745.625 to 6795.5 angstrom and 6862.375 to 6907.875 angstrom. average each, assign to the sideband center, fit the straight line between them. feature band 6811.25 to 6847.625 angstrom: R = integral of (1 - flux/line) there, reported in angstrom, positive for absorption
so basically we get 7.6 angstrom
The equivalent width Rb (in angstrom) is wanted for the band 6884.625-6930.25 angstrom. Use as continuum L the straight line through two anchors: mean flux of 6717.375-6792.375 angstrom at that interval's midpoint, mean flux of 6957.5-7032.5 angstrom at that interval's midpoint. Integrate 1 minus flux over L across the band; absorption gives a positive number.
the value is 5.7 angstrom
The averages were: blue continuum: 22.9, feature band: 16.9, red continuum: 17.2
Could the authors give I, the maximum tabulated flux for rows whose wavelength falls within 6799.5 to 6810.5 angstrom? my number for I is 24.9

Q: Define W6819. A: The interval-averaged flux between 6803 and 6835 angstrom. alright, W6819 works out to 18.5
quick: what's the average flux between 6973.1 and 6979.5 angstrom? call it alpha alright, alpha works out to 16.4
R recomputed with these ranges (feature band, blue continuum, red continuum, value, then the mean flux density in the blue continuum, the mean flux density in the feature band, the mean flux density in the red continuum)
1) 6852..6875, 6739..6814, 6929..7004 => 4.8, 24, 17.2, 19.1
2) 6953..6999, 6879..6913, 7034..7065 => -4.6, 17.1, 18.1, 15.9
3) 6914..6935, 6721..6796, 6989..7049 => 2.5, 23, 16.6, 16.5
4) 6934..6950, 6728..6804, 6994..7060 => -4.0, 23.2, 23.2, 16.4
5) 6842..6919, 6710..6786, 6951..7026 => 7.3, 20.4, 17.1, 17.6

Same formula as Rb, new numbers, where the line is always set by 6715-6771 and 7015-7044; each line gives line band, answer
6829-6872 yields -1.0 angstrom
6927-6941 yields -1.5 angstrom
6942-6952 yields -4.7 angstrom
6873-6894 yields -0.4 angstrom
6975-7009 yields 0.3 angstrom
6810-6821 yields -0.6 angstrom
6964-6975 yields -0.4 angstrom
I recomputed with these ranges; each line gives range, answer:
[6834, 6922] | 17.9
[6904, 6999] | 27.7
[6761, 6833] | 66.7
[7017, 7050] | 16.7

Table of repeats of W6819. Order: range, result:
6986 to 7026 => 16.6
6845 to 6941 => 17.2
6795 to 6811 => 20.9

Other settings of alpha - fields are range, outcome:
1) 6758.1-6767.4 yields 17.4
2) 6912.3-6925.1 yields 16.3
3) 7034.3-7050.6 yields 16.3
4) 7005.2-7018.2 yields 16.7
